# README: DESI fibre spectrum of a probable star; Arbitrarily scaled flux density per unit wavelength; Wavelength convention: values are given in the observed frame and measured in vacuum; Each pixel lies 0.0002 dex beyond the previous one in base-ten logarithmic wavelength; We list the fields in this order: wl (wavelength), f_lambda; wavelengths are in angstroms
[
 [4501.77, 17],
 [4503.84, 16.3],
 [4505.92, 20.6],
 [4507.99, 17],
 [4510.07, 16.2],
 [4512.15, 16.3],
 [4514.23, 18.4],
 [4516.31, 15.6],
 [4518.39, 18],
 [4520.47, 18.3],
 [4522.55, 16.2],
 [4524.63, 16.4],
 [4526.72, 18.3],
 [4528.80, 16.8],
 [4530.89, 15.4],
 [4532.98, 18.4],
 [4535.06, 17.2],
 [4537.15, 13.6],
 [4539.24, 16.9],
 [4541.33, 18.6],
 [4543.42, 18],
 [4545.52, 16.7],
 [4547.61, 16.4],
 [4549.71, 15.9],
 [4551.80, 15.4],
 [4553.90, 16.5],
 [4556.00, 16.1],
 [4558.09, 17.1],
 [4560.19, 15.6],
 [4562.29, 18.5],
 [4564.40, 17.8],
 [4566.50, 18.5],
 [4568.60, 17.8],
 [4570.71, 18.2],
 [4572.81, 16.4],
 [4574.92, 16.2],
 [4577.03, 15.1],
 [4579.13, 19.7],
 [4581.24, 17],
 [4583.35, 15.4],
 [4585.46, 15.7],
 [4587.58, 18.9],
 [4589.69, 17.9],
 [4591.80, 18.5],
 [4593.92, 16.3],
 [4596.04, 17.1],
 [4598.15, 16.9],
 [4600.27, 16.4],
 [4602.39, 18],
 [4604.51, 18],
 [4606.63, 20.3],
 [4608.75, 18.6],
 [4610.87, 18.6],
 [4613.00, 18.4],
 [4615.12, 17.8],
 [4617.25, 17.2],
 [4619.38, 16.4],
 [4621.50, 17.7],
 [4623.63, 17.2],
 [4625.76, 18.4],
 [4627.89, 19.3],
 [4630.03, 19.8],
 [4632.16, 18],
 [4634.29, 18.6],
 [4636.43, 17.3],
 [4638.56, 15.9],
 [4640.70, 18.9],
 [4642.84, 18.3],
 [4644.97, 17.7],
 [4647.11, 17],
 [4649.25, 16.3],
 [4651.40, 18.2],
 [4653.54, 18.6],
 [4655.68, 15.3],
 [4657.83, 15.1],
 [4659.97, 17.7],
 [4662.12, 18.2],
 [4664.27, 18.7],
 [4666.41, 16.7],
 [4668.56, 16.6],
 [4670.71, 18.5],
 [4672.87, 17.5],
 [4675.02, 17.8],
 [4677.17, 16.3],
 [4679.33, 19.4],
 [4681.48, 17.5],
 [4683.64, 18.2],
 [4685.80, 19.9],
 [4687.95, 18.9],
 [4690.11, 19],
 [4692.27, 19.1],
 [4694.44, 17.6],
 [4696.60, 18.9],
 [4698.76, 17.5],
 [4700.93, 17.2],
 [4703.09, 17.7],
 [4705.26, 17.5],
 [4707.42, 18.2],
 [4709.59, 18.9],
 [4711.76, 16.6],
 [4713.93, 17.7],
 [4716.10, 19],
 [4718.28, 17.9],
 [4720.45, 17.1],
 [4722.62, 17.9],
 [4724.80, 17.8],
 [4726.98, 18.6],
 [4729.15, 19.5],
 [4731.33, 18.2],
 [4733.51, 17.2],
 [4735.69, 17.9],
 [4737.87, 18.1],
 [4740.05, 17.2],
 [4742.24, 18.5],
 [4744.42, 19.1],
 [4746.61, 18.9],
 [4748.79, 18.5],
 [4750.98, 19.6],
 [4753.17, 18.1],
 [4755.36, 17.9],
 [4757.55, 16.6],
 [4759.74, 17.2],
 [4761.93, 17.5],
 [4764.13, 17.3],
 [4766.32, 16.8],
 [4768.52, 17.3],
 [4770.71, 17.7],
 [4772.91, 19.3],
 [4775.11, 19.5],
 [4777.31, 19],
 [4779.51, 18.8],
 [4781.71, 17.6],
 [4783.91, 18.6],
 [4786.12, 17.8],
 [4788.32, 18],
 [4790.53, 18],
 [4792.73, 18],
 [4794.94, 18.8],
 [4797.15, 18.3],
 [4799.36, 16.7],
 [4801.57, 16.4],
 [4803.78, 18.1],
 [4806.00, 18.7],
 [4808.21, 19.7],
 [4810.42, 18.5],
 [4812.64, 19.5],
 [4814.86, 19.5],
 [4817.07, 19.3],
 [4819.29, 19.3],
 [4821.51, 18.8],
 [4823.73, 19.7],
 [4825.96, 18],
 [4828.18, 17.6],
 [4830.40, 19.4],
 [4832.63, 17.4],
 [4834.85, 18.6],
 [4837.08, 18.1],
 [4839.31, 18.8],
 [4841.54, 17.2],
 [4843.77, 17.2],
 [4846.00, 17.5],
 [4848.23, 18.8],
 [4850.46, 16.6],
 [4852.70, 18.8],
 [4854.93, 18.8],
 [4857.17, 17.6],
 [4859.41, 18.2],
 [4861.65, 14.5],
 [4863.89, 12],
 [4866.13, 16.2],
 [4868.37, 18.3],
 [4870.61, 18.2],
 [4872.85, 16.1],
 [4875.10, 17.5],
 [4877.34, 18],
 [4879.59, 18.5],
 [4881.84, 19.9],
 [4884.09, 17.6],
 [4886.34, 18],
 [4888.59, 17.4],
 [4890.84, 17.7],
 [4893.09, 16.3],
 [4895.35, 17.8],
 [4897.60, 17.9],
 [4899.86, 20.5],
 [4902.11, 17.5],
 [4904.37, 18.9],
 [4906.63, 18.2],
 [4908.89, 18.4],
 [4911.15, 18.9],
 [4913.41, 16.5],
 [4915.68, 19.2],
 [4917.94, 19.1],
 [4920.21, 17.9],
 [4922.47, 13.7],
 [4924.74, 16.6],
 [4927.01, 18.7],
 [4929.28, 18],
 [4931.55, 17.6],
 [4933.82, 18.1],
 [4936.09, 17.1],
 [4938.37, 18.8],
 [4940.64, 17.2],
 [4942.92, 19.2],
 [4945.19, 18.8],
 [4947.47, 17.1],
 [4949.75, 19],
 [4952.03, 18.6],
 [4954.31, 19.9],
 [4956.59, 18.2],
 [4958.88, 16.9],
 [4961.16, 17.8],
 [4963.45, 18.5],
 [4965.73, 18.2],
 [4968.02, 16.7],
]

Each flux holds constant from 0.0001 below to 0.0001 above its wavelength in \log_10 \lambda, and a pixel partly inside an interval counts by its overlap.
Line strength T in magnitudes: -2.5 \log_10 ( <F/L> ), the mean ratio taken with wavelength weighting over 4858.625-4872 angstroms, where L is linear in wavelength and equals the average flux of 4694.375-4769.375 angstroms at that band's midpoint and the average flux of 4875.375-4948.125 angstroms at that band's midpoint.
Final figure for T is 0.11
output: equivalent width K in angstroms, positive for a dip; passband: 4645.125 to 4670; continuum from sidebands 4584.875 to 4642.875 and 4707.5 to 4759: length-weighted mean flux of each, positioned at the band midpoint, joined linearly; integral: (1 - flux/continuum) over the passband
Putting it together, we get 1.10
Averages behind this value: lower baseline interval 17.9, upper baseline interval 18.1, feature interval 17.2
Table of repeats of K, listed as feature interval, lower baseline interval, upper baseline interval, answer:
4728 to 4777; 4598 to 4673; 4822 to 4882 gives -1.1 angstroms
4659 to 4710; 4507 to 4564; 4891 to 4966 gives -2.3 angstroms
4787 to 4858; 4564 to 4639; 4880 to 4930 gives -1.7 angstroms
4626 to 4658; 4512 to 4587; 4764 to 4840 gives -0.5 angstroms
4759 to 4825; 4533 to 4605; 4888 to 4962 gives -2.6 angstroms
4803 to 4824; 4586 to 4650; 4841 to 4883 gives -2.0 angstroms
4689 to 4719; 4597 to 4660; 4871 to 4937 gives -0.5 angstroms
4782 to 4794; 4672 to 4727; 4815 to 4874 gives -0.1 angstroms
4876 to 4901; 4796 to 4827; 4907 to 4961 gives 0.1 angstroms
